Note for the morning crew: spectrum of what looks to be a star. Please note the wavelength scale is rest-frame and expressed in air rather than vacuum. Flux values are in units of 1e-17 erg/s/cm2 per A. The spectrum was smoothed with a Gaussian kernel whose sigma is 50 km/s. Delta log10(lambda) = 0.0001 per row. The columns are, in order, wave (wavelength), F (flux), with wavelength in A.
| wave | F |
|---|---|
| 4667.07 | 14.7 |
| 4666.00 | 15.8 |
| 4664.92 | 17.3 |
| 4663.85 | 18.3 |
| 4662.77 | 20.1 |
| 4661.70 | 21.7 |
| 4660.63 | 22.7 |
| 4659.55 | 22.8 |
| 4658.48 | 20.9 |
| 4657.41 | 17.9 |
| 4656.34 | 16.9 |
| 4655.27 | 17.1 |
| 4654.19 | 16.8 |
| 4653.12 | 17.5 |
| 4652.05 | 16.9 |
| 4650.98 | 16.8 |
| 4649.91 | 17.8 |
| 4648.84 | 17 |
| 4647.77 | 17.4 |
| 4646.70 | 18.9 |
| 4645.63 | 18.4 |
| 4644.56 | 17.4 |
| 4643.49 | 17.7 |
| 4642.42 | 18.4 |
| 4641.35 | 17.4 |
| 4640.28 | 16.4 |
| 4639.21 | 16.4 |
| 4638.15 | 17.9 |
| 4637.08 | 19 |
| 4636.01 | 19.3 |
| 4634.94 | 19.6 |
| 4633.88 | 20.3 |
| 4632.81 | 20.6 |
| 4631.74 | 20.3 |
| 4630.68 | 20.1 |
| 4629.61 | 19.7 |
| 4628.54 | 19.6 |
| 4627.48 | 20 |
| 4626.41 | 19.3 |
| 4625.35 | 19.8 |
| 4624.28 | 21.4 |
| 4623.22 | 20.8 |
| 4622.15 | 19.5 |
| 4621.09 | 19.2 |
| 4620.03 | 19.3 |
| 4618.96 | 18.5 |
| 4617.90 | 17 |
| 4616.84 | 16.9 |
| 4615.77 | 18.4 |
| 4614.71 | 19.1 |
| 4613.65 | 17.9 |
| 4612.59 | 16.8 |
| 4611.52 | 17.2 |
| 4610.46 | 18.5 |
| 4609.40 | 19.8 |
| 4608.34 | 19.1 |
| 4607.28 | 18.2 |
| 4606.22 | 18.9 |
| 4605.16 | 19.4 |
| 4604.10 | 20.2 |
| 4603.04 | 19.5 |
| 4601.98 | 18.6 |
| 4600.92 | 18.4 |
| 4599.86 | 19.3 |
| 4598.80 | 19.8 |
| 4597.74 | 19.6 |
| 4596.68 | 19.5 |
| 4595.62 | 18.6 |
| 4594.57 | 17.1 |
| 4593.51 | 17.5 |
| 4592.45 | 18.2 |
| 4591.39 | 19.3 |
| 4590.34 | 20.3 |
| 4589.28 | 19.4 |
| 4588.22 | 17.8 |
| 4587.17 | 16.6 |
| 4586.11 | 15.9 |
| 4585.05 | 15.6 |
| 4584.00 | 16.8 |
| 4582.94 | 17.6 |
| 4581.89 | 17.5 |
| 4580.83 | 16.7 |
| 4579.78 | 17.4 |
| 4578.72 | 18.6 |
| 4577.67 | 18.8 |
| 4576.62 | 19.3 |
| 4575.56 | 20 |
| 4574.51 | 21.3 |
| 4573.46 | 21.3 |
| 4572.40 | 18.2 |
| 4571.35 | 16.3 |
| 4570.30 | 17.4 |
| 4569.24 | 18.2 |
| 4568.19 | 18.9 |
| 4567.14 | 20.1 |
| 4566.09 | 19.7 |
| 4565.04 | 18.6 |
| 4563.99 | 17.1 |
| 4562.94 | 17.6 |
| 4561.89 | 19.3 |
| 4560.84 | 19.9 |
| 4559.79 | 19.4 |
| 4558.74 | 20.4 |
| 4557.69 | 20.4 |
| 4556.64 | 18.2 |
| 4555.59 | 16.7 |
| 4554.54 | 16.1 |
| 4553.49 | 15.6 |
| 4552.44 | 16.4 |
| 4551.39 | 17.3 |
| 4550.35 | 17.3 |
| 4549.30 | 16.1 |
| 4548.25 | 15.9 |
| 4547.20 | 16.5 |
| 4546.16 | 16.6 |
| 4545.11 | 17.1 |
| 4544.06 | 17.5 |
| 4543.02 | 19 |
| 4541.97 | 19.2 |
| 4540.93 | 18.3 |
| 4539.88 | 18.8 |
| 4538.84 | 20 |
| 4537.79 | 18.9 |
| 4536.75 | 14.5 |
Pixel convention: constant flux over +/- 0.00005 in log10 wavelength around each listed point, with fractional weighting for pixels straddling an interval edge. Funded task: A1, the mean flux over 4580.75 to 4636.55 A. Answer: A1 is 18.8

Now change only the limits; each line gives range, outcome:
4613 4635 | 19.4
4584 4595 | 17.7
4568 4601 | 18.3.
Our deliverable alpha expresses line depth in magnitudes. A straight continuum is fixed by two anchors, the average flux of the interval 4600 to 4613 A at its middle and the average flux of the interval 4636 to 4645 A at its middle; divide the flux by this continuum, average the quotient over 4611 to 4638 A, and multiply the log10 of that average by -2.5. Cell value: -0.058 mag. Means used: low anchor 18.7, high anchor 17.7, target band 19.2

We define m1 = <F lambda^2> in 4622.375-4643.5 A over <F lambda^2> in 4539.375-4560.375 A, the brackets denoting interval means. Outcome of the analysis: 1.13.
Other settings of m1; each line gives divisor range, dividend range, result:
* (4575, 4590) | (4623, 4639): 1.14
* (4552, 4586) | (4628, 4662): 1.06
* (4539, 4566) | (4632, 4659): 1.05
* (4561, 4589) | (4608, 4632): 1.07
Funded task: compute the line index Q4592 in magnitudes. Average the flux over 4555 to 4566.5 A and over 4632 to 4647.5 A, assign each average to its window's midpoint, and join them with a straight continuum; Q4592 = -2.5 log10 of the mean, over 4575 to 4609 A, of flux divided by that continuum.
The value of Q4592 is 0.01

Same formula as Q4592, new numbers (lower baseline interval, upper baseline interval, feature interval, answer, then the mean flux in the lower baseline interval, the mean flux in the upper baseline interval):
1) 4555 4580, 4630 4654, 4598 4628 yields -0.03 mag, 18.9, 18.2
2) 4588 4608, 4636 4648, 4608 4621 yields 0.02 mag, 18.9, 17.8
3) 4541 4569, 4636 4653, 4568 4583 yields -0.04 mag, 18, 17.6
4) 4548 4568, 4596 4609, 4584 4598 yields 0.05 mag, 18.1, 19.2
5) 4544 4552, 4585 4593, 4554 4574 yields -0.08 mag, 16.7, 18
